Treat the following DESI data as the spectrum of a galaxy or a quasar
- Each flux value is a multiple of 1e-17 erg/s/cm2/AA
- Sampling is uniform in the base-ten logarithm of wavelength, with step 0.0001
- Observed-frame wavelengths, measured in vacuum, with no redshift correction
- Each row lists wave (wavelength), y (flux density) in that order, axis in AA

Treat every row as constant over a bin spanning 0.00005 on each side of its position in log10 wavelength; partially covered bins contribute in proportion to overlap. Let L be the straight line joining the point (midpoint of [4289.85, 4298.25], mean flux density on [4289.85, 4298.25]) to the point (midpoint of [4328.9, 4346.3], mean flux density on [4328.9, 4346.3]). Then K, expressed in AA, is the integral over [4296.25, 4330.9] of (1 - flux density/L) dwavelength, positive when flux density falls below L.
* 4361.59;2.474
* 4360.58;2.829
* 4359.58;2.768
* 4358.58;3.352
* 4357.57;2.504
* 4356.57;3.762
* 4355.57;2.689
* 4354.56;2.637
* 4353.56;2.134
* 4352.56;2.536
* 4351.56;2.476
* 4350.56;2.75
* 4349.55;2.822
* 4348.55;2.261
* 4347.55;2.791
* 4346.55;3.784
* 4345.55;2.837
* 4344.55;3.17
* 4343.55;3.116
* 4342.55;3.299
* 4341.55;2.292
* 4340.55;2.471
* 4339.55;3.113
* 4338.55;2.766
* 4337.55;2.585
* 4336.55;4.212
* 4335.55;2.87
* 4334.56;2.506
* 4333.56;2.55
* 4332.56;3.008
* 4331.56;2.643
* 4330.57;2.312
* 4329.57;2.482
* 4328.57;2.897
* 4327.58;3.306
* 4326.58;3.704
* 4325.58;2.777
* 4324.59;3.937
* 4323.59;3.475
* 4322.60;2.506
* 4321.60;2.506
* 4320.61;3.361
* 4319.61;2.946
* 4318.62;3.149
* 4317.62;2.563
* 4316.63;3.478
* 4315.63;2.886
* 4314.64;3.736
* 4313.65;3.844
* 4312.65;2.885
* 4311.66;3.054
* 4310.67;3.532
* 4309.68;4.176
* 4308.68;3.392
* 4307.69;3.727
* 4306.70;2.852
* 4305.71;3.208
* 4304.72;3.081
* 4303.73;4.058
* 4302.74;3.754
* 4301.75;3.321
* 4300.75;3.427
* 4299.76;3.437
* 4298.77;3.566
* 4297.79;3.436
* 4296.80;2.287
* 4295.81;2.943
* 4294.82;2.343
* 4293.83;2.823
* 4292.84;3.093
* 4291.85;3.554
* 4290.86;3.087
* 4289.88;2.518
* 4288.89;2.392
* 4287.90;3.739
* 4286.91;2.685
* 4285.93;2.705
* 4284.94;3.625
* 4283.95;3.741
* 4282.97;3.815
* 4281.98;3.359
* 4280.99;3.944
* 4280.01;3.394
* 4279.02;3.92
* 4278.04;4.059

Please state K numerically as -4.2 AA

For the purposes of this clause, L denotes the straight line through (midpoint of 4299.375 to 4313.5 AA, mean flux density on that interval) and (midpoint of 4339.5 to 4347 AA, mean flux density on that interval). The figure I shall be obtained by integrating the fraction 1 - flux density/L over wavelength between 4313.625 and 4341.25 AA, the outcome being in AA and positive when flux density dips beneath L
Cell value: 1.6 AA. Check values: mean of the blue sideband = 3.43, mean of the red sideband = 3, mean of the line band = 3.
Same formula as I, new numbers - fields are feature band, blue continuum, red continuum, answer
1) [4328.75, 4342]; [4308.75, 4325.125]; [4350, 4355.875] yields 0.6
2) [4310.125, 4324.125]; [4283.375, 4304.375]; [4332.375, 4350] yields -0.4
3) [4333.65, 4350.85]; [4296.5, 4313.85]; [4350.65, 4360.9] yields 0.1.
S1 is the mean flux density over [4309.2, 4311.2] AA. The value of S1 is 3.85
